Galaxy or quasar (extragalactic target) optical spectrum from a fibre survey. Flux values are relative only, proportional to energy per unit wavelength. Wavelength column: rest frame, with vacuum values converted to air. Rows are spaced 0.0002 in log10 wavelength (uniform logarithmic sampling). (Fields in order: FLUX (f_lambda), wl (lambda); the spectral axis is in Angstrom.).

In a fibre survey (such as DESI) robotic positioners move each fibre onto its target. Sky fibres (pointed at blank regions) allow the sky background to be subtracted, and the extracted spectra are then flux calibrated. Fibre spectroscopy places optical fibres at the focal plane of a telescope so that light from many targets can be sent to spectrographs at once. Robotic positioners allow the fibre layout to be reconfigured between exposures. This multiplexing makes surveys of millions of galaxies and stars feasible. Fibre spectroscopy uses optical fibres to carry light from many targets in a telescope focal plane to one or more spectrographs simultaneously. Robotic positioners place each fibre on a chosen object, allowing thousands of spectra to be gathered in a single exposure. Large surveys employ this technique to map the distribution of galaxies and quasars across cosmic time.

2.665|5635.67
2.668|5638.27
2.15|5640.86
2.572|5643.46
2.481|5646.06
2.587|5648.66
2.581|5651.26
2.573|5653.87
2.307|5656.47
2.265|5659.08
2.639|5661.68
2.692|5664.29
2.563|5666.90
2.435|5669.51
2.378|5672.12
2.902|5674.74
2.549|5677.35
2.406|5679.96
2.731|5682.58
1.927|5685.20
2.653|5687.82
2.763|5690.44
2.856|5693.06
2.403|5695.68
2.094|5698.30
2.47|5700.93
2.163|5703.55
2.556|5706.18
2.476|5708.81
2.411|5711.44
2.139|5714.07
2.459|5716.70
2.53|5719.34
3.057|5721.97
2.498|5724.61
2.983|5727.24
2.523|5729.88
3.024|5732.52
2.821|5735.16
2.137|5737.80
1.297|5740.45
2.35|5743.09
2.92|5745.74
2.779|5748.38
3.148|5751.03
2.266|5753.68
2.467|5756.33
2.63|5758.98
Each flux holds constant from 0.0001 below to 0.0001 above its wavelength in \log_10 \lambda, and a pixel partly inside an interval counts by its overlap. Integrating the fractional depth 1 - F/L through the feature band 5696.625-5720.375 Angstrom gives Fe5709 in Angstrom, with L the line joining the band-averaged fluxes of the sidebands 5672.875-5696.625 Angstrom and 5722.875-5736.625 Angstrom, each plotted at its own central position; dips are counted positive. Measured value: 2.8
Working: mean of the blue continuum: 2.57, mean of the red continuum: 2.77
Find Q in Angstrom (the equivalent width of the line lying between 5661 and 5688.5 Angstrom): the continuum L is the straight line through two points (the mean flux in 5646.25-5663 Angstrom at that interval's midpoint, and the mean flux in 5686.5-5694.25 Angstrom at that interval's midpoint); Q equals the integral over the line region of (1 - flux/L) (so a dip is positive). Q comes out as 1.1 Angstrom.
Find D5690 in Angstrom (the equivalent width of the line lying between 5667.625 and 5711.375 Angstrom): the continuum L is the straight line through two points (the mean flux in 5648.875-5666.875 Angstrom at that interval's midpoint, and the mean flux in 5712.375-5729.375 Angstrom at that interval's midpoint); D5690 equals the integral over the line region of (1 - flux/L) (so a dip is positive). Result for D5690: 1.3 Angstrom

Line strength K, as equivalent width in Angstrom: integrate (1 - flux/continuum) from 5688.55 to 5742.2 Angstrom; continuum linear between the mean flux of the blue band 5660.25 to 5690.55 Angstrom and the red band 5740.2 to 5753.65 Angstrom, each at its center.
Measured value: 1.6 Angstrom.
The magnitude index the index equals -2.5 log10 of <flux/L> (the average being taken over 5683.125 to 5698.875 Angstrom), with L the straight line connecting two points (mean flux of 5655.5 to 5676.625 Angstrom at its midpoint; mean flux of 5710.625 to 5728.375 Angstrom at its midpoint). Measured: 0.03 mag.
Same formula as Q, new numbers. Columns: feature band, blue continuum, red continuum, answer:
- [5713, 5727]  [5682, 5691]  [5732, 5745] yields -1.24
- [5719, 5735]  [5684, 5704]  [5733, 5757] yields -2.09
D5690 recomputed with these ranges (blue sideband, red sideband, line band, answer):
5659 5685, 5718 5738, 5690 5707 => 1.1 Angstrom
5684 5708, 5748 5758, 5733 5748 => 1.3 Angstrom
